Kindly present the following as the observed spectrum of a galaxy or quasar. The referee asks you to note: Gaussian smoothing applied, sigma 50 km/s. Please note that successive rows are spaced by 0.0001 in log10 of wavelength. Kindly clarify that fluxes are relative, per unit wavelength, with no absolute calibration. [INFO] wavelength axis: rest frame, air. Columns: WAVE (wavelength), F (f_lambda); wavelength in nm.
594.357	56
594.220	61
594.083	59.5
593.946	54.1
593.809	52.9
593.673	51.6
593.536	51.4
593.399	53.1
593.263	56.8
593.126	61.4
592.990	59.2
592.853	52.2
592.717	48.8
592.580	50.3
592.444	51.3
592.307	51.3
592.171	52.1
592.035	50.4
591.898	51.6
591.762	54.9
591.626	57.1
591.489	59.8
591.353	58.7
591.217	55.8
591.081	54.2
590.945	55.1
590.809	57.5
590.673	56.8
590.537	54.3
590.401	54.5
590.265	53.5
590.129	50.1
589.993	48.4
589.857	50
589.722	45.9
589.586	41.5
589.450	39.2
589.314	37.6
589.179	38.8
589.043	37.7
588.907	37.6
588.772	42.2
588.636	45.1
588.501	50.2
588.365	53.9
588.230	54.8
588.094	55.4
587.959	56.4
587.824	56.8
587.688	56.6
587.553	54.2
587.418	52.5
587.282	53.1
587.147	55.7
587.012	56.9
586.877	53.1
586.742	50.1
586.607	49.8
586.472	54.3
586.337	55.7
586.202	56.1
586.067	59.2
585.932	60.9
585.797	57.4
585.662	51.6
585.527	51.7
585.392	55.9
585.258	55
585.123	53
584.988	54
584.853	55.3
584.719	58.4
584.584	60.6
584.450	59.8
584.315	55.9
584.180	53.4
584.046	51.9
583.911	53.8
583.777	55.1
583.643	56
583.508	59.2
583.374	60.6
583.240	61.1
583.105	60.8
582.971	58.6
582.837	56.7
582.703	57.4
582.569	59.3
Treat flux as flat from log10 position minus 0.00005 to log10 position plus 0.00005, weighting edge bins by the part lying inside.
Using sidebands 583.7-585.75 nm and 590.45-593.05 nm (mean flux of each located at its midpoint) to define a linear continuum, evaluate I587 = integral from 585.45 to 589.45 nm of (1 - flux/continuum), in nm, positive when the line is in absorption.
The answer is 0.25 nm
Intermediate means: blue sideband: 55.1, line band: 51.4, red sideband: 54.3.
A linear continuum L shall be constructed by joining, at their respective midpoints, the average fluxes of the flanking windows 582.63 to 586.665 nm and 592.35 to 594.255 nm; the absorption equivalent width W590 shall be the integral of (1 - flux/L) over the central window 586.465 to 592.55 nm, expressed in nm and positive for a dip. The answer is 0.44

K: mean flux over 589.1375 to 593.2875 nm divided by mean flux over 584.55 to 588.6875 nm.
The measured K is 1.0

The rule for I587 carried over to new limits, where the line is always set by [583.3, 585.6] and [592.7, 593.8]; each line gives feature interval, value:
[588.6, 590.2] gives 0.36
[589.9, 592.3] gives 0.03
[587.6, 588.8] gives 0.06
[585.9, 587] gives 0.02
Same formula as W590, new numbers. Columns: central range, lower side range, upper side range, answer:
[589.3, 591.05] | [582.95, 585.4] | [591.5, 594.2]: 0.15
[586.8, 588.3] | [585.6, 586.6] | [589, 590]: -0.15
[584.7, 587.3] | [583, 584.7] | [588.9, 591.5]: -0.01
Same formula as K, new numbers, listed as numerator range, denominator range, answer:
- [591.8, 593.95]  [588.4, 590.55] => 1.17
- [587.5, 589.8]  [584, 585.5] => 0.85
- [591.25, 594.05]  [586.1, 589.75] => 1.09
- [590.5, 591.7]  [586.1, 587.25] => 1.05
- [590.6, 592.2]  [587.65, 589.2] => 1.13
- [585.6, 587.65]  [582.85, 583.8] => 0.93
